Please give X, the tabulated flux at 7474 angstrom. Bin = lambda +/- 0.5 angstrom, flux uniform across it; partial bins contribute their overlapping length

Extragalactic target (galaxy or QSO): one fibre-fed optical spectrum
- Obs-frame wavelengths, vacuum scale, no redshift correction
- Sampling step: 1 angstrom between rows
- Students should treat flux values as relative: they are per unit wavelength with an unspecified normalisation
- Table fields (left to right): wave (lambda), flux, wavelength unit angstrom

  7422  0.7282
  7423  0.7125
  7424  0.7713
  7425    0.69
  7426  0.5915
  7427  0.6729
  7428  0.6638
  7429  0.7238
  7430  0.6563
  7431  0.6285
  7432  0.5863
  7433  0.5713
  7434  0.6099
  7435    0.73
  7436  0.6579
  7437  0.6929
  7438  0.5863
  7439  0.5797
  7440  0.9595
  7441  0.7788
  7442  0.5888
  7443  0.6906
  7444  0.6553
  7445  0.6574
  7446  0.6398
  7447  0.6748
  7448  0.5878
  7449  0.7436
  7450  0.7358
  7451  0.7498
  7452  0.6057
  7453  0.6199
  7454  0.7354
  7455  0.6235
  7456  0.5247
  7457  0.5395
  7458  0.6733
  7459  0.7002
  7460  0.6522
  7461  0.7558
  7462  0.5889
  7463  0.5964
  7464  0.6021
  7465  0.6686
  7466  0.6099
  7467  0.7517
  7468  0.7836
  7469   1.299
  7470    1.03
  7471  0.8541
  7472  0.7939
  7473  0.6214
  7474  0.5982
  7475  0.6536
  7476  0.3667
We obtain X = 0.5982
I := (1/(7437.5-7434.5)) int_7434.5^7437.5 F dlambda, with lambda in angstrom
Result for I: 0.694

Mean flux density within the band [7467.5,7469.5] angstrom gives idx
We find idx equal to 1.04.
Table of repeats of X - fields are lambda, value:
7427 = 0.6729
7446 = 0.6398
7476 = 0.3667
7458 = 0.6733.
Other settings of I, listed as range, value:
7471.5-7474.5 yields 0.671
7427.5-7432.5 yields 0.652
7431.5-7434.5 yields 0.589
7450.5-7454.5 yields 0.678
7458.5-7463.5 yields 0.659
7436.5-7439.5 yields 0.62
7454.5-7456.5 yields 0.574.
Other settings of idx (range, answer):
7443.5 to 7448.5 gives 0.643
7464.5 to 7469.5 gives 0.823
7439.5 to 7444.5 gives 0.735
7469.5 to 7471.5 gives 0.942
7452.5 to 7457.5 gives 0.609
